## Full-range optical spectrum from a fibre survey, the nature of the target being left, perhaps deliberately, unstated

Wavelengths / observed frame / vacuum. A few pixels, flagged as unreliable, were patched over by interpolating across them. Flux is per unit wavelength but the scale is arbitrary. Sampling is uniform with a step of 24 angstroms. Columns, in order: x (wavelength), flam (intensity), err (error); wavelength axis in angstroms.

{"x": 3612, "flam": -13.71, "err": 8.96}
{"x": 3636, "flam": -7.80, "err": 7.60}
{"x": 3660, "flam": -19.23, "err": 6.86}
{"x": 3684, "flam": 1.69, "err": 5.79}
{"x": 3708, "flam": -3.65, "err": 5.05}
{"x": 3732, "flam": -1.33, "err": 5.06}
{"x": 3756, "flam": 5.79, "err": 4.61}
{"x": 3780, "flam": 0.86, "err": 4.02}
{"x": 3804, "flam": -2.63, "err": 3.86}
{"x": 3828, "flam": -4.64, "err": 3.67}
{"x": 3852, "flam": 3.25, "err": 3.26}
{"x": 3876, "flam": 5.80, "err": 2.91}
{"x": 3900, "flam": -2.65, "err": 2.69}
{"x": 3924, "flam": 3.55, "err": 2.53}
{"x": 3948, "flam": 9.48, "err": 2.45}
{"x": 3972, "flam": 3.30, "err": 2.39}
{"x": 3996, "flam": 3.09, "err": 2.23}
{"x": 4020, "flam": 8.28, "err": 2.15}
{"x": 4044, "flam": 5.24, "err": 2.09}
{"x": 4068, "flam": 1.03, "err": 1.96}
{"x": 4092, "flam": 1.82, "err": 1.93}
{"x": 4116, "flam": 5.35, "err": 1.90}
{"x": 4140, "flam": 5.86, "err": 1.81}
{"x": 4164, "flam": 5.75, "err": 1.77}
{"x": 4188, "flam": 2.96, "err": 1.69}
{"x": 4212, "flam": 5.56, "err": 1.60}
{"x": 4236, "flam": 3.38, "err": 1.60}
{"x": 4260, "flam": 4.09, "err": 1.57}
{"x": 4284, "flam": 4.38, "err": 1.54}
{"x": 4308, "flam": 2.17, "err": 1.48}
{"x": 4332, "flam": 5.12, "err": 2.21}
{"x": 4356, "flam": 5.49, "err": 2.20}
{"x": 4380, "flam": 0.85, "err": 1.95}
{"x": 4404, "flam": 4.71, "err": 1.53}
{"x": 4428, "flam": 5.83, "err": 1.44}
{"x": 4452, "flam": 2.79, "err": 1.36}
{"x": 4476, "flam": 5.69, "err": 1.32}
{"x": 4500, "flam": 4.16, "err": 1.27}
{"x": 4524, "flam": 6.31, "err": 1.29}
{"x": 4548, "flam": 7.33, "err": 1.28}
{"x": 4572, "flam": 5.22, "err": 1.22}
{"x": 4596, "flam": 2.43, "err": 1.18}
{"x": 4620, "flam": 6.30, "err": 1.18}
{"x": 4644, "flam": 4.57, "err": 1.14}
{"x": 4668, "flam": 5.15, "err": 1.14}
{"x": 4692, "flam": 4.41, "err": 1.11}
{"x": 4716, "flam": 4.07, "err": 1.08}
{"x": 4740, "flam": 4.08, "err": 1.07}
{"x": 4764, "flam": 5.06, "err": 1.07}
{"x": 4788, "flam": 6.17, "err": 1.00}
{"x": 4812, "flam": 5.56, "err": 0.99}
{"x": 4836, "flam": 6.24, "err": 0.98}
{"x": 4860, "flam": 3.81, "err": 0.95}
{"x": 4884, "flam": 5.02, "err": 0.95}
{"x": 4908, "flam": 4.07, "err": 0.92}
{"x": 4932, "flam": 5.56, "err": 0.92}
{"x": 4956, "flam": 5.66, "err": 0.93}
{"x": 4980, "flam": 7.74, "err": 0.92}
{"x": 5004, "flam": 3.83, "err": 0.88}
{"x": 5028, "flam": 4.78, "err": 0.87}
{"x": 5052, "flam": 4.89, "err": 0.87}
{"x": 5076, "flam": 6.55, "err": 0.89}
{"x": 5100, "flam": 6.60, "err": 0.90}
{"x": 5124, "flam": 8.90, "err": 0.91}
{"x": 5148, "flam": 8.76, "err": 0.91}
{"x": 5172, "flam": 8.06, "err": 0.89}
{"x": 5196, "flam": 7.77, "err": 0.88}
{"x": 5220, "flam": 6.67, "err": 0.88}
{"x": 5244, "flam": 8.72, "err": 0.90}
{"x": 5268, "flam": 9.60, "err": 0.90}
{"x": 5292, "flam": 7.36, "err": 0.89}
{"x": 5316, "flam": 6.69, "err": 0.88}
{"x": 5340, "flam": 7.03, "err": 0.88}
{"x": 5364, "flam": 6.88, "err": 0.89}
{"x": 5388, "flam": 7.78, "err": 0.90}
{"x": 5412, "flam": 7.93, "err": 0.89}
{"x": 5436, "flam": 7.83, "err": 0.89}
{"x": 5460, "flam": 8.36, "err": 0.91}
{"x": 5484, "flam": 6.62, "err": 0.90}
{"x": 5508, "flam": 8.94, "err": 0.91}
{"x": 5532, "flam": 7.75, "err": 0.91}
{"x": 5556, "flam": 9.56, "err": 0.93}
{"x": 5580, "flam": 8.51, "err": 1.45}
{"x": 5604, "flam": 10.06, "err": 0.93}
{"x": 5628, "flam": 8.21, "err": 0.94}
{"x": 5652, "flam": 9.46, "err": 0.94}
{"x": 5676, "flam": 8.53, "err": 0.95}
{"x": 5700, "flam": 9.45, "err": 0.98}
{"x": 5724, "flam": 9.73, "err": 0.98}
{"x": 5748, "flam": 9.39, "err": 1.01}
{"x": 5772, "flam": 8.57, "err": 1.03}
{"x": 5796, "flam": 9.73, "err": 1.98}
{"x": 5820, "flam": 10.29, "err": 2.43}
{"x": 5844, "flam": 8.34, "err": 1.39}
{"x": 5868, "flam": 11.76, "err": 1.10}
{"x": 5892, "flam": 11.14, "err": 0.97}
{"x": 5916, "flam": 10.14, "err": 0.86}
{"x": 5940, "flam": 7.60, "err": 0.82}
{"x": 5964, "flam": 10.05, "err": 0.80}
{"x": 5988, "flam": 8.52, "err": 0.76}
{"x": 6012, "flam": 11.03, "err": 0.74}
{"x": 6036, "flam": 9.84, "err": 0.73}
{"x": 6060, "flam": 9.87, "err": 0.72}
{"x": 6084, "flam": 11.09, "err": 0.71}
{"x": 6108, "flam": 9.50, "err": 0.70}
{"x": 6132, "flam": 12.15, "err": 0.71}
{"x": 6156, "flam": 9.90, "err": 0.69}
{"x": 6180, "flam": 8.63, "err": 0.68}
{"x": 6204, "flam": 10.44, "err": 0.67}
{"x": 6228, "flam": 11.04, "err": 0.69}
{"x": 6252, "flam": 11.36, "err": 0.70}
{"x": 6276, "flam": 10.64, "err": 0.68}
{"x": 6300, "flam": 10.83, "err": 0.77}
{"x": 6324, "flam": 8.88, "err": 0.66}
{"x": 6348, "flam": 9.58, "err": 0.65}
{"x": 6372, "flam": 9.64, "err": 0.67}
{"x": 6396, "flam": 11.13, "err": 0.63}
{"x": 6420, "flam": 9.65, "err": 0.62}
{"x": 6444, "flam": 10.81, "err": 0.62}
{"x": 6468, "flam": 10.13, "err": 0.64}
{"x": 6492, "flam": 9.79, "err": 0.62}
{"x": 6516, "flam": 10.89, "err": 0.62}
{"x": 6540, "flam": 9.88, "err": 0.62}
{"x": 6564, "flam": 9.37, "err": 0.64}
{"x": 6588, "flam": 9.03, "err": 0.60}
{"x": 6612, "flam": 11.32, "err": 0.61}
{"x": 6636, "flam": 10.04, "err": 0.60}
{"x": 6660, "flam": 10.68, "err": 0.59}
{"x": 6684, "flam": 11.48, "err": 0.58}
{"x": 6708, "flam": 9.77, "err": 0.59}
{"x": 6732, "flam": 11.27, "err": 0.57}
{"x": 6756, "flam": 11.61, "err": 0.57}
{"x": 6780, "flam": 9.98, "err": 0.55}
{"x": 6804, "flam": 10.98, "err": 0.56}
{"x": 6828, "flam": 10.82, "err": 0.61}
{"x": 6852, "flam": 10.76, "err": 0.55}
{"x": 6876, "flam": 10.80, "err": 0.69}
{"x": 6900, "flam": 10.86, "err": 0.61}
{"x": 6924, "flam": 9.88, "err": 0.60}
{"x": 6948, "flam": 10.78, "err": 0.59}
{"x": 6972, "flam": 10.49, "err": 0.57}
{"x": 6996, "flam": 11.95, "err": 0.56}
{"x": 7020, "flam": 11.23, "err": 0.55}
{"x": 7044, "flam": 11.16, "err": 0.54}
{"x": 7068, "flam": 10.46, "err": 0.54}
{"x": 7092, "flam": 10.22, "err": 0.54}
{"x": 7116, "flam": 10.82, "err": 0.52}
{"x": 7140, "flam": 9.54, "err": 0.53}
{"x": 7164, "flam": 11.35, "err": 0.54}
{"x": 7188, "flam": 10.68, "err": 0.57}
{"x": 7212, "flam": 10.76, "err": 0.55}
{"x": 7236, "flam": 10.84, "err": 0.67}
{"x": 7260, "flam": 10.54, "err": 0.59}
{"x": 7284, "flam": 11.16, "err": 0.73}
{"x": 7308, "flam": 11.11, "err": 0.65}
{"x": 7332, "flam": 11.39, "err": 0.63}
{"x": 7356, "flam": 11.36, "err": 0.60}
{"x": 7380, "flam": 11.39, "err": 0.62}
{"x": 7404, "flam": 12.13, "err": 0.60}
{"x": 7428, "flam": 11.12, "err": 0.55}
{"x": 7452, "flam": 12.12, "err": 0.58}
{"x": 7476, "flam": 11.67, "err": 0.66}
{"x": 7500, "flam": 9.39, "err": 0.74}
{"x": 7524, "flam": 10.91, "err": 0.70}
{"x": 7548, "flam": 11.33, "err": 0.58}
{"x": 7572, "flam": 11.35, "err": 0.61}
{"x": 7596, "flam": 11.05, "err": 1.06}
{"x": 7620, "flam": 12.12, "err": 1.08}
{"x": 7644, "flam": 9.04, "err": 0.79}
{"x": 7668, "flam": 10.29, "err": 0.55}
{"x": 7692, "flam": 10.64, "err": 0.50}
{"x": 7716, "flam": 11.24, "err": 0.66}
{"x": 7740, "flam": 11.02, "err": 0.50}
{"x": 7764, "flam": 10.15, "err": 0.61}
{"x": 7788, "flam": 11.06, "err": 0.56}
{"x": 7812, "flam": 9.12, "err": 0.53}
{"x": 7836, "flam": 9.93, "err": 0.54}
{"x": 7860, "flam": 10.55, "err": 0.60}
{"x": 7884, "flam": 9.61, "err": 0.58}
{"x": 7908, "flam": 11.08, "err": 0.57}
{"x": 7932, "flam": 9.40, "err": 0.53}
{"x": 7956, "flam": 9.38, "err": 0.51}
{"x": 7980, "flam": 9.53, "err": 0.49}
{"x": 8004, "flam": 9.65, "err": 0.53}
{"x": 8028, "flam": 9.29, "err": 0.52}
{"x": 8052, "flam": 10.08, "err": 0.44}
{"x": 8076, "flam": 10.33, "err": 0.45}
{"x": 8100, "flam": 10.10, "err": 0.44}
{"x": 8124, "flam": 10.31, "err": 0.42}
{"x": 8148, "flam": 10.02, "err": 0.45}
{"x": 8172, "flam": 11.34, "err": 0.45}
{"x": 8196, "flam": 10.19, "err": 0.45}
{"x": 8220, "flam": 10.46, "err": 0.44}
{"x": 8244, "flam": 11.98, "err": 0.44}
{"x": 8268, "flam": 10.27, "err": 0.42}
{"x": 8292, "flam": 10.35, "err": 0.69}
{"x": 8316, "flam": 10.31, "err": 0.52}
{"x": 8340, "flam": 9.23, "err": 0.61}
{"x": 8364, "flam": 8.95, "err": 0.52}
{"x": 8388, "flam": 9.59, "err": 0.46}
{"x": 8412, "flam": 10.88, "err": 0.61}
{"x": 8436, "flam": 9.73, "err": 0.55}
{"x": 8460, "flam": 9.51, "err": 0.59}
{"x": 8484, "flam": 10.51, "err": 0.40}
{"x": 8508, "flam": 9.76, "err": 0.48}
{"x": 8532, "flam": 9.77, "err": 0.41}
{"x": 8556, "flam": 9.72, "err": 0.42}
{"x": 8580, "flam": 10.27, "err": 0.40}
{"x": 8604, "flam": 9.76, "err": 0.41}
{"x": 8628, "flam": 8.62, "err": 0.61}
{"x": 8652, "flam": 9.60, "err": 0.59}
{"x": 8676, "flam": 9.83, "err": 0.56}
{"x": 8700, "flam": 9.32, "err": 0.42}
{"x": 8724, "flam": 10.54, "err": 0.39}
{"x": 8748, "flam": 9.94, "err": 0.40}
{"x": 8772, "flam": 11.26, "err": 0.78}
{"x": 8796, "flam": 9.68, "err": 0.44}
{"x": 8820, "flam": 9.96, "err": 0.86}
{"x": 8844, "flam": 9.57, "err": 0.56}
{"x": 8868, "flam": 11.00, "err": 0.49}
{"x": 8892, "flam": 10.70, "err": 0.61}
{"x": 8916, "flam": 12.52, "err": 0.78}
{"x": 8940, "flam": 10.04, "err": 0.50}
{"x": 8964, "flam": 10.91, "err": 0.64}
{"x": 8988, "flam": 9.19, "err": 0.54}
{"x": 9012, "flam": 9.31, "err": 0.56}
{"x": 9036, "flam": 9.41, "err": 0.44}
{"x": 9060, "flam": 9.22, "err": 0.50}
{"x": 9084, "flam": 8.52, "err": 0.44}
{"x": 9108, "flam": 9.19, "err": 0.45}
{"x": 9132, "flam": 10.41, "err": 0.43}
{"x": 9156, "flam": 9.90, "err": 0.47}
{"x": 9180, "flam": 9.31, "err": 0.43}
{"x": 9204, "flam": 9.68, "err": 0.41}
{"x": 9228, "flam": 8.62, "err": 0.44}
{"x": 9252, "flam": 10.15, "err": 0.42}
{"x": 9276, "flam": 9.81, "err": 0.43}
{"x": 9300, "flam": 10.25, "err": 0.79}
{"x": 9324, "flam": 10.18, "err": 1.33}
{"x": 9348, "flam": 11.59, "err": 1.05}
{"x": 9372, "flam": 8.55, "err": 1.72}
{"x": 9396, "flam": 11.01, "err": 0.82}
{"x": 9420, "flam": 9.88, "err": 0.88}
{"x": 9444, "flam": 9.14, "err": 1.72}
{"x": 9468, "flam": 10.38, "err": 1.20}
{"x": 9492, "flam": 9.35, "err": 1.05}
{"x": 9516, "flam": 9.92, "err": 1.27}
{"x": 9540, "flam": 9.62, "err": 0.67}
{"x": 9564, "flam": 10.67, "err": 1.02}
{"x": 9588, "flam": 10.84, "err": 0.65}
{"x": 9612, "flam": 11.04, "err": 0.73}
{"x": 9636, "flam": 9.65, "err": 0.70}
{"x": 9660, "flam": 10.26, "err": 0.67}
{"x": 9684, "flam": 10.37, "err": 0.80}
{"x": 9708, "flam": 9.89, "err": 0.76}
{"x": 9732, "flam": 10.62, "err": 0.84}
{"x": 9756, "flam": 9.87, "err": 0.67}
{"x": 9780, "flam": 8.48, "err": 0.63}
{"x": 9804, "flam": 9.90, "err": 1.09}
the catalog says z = 0.272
